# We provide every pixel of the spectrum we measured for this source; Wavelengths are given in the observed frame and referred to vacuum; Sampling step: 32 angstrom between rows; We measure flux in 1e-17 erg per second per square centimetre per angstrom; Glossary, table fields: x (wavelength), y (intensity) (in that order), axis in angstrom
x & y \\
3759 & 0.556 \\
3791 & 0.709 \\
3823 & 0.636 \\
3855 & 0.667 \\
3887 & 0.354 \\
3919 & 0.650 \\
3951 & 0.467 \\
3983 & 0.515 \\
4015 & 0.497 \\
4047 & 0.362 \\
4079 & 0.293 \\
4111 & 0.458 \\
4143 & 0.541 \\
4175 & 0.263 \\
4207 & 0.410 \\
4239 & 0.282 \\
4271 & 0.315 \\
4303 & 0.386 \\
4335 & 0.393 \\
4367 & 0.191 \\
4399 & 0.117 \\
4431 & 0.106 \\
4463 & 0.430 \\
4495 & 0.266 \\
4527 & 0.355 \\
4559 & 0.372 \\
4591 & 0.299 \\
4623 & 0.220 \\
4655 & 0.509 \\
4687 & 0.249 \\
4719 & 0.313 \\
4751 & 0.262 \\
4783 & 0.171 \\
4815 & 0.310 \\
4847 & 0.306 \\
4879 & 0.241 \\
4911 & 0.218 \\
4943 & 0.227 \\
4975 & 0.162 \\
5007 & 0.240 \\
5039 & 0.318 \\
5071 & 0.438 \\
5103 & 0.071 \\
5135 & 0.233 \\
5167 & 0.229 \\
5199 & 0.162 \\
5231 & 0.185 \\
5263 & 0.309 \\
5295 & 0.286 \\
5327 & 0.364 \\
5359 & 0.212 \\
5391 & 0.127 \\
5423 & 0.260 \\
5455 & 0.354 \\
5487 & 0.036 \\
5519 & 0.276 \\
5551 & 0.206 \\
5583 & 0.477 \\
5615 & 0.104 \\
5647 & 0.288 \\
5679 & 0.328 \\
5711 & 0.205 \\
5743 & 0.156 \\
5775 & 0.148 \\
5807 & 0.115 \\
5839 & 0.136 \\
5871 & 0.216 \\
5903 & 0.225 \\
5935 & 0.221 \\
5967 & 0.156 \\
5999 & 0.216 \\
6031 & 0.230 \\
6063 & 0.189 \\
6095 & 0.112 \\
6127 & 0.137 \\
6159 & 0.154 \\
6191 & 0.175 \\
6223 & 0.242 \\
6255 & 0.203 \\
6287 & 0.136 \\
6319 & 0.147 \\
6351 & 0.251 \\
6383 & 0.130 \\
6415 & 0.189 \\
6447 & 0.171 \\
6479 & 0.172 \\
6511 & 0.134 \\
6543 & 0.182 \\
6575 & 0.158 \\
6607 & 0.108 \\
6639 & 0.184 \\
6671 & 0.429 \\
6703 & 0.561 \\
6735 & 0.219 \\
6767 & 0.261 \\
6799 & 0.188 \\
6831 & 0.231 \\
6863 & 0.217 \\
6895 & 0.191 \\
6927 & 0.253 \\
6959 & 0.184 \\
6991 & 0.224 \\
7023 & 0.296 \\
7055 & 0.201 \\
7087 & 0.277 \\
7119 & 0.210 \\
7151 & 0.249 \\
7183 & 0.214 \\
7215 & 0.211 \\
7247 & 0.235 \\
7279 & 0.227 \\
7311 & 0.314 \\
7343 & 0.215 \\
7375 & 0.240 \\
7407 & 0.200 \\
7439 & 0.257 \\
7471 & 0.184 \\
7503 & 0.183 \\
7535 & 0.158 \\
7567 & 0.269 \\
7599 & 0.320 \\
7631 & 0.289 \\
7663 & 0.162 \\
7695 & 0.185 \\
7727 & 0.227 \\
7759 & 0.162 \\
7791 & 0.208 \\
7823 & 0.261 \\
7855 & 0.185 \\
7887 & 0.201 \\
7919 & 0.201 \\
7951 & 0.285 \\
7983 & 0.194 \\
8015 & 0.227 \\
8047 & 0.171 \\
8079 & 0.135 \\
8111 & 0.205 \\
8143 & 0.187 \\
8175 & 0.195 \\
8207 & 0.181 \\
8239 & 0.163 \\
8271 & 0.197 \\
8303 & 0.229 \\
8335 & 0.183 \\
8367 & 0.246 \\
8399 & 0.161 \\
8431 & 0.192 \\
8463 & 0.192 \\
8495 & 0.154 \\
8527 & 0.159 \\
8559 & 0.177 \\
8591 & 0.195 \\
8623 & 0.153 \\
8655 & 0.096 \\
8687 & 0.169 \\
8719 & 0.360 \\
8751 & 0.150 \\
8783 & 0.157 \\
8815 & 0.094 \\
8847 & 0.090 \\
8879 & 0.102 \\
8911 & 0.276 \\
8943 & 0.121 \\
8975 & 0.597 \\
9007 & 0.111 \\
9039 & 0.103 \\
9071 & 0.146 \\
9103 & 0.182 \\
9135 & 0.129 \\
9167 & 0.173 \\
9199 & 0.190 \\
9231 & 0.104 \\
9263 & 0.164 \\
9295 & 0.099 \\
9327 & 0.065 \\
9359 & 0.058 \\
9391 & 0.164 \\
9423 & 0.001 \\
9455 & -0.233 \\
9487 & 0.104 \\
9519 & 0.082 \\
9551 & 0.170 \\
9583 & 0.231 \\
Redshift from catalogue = 0.79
